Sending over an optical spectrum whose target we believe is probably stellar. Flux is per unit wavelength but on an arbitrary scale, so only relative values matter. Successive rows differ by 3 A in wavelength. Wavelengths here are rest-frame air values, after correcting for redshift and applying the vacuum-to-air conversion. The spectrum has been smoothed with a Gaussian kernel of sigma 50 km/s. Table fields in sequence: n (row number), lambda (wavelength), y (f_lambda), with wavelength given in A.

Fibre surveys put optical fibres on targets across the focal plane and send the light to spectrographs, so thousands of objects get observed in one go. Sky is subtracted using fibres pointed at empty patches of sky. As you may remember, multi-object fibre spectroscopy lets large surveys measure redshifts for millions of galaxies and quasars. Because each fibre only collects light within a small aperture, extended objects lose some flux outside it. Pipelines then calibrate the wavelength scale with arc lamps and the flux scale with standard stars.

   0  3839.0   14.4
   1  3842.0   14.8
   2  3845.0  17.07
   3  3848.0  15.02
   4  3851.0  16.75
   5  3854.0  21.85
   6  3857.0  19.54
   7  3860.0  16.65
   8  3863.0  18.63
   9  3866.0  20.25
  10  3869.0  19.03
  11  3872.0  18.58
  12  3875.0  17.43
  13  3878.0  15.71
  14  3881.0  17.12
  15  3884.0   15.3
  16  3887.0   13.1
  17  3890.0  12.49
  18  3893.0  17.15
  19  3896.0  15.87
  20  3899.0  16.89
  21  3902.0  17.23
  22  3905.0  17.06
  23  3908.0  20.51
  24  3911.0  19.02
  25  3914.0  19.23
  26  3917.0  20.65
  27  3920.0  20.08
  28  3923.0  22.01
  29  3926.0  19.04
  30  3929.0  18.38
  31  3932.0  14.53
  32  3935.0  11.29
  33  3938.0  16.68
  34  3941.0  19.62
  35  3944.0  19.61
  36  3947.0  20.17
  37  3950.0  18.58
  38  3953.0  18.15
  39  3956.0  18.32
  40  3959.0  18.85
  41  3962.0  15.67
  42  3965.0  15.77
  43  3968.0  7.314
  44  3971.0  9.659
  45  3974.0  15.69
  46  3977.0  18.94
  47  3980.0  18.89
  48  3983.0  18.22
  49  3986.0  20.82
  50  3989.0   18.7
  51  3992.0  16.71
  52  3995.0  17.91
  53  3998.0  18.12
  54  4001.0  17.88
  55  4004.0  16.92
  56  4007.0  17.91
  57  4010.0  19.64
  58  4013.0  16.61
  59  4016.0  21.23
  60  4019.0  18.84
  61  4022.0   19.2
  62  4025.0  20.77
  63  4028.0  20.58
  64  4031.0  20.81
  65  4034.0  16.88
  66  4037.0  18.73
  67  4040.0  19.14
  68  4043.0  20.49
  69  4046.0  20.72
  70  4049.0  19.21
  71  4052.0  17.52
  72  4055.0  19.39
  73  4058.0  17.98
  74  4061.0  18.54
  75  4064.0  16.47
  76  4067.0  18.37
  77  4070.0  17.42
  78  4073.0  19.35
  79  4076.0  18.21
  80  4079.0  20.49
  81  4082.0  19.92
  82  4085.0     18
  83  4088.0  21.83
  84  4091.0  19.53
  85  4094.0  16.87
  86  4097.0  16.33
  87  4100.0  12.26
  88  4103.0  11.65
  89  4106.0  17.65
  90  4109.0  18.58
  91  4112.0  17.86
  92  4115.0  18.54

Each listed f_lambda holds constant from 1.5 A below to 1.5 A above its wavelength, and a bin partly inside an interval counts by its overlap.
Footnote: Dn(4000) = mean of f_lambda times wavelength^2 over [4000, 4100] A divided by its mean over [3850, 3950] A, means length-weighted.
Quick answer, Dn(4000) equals 1.13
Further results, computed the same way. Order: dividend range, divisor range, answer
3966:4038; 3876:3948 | 1.07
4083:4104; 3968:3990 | 1.07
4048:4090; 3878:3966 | 1.15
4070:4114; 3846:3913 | 1.14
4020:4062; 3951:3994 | 1.20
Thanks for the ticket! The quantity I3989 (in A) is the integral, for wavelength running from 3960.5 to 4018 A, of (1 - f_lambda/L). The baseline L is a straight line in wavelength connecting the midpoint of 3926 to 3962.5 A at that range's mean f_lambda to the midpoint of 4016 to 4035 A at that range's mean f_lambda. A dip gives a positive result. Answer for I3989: 5.5 A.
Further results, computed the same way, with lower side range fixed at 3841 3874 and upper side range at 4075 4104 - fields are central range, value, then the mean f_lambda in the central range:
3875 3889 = 2.00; 15.4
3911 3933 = -1.59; 19.2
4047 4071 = -0.71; 18.2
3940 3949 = -0.94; 19.7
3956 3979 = 3.79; 14.9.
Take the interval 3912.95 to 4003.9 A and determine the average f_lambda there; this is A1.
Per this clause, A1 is 17.5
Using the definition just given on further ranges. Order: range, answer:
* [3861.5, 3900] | 16.7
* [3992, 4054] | 18.9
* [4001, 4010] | 17.9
